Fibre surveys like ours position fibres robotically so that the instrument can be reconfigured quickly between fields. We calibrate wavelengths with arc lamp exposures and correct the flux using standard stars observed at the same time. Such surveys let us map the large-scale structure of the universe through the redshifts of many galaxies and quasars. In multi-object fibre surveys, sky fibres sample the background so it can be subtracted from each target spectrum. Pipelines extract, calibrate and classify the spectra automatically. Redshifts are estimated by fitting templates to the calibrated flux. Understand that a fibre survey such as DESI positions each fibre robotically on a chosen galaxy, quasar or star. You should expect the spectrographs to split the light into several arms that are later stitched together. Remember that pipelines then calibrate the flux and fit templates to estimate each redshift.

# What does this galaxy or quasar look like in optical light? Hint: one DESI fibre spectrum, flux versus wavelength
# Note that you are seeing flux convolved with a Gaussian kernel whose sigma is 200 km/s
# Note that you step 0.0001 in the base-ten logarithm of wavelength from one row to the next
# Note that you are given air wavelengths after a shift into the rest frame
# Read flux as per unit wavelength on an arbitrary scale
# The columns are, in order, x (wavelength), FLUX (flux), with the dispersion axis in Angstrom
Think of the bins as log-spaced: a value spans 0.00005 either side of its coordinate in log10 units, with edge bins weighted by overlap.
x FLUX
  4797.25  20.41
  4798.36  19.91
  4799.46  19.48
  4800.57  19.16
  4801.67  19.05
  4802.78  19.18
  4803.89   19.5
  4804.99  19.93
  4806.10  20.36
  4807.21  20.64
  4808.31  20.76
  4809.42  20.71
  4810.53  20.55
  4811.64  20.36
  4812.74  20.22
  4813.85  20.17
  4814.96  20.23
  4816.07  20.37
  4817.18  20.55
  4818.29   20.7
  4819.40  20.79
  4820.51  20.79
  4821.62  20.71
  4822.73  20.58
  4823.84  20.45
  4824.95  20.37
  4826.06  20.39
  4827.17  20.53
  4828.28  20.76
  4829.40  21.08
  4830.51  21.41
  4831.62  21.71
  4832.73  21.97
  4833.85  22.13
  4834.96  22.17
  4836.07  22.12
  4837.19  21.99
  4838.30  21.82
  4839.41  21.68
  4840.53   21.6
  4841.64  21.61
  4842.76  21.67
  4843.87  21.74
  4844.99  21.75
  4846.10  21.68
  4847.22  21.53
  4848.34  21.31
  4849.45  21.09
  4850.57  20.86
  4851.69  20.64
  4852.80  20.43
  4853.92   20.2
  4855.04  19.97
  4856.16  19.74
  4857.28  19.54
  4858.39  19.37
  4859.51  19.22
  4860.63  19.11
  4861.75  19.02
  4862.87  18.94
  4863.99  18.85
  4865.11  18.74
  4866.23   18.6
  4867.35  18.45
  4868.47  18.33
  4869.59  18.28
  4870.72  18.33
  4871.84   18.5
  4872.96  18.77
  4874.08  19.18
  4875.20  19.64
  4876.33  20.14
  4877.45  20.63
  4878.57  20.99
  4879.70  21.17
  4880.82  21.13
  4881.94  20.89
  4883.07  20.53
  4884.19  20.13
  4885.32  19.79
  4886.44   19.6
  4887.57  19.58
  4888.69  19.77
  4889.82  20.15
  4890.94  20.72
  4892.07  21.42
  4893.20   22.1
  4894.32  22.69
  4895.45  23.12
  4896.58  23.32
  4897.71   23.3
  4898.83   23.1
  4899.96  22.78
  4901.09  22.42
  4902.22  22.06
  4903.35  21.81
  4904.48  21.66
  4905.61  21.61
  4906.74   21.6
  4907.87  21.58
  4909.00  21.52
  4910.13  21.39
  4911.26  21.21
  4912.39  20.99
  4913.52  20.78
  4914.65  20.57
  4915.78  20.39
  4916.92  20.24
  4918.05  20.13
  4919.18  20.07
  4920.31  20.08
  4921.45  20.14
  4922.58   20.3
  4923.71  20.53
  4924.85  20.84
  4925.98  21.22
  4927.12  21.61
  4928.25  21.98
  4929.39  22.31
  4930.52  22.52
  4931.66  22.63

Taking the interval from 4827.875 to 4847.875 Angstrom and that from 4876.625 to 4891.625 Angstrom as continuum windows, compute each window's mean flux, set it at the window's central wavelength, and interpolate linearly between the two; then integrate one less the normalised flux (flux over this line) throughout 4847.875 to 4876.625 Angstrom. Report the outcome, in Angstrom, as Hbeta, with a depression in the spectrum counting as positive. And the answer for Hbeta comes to 2.2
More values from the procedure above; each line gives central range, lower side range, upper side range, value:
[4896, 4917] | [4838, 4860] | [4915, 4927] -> -1.2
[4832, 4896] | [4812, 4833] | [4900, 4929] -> 1.4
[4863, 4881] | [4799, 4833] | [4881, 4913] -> 1.6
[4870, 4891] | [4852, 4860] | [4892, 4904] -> 1.5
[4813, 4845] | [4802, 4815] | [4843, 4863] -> -1.4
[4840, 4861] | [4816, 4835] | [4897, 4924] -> 0.3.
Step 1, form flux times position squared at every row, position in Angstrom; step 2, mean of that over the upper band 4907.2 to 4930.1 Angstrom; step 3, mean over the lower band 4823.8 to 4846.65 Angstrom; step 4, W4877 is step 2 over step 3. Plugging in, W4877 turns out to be 1.0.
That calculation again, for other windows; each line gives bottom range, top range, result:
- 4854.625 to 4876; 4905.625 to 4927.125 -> 1.12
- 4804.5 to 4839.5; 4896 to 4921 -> 1.06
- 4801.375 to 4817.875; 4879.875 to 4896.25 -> 1.07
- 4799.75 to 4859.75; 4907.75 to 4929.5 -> 1.04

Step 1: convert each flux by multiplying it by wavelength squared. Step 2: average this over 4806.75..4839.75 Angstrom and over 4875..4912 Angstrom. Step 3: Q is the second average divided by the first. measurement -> 1.05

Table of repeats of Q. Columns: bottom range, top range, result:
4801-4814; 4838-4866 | 1.04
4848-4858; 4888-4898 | 1.09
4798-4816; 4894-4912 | 1.15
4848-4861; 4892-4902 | 1.15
